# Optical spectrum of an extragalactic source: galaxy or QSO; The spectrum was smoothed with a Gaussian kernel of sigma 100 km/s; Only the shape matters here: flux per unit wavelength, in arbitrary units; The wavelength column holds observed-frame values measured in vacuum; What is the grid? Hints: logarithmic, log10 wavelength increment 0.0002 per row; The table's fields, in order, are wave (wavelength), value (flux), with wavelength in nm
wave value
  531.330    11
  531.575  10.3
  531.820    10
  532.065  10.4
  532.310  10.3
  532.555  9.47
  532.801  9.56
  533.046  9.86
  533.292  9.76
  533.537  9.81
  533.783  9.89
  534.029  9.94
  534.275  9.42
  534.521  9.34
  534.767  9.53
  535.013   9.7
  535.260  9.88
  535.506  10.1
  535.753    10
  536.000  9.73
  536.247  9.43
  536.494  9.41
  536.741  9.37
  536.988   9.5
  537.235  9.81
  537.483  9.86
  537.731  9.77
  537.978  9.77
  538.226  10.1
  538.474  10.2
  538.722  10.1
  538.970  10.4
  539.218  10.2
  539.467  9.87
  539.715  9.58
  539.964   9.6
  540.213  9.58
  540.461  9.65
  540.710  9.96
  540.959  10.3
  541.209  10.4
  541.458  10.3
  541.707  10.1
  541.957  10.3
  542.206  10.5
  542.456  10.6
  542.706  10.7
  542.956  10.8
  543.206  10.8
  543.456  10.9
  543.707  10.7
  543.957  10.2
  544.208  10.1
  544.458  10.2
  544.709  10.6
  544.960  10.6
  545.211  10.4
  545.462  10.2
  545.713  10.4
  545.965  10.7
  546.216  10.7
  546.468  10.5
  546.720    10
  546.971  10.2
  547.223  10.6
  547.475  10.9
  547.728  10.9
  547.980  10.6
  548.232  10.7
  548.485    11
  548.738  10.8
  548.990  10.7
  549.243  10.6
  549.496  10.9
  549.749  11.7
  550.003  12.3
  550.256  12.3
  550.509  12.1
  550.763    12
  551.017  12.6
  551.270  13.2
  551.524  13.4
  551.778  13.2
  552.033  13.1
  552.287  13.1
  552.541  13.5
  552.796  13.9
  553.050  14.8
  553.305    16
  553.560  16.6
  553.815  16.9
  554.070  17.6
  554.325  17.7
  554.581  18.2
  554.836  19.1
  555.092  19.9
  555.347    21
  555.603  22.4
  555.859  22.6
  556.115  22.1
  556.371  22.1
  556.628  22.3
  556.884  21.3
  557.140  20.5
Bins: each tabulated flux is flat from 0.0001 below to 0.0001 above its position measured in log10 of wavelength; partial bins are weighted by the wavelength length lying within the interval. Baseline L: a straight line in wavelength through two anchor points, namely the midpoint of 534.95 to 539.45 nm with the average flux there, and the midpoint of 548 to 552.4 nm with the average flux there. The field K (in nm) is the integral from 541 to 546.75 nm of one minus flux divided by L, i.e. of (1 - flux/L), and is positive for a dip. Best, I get 0.238 nm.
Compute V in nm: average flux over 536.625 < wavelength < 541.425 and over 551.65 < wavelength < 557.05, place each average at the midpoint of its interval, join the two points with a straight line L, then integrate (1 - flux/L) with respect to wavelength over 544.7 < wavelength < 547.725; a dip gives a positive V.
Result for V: 0.71 nm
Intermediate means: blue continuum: 9.9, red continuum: 18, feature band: 10.5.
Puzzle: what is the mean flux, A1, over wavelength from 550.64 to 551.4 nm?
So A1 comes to 12.6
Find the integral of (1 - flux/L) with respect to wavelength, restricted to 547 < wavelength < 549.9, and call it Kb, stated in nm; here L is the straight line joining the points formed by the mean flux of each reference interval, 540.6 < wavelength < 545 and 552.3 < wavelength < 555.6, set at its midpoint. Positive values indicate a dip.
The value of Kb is 0.63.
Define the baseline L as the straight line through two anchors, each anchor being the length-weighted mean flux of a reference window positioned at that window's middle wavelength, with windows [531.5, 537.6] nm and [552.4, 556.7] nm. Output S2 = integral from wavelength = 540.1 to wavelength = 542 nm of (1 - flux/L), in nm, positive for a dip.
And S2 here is 0.386 nm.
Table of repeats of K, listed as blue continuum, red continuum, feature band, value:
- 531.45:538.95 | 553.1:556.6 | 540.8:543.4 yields 0.53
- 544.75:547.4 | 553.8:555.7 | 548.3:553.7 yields 0.94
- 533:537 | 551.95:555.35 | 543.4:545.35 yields 0.39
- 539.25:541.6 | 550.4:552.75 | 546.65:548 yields 0.14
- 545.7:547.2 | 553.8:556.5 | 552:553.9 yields 0.31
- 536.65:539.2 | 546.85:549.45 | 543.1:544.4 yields -0.02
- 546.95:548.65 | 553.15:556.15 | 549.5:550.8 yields 0.15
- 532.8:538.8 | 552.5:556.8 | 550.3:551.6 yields 0.34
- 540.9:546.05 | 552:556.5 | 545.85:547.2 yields 0.23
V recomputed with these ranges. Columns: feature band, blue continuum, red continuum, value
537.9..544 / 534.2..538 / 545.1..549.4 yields -0.10 nm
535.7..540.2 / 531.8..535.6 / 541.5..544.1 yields 0.15 nm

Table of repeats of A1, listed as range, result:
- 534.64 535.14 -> 9.61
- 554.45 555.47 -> 19.5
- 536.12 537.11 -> 9.43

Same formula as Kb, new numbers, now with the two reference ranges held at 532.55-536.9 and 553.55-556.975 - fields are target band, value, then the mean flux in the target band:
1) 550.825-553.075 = 0.62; 13.3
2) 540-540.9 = 0.20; 9.76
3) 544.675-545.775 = 0.34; 10.4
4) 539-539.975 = 0.18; 9.89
